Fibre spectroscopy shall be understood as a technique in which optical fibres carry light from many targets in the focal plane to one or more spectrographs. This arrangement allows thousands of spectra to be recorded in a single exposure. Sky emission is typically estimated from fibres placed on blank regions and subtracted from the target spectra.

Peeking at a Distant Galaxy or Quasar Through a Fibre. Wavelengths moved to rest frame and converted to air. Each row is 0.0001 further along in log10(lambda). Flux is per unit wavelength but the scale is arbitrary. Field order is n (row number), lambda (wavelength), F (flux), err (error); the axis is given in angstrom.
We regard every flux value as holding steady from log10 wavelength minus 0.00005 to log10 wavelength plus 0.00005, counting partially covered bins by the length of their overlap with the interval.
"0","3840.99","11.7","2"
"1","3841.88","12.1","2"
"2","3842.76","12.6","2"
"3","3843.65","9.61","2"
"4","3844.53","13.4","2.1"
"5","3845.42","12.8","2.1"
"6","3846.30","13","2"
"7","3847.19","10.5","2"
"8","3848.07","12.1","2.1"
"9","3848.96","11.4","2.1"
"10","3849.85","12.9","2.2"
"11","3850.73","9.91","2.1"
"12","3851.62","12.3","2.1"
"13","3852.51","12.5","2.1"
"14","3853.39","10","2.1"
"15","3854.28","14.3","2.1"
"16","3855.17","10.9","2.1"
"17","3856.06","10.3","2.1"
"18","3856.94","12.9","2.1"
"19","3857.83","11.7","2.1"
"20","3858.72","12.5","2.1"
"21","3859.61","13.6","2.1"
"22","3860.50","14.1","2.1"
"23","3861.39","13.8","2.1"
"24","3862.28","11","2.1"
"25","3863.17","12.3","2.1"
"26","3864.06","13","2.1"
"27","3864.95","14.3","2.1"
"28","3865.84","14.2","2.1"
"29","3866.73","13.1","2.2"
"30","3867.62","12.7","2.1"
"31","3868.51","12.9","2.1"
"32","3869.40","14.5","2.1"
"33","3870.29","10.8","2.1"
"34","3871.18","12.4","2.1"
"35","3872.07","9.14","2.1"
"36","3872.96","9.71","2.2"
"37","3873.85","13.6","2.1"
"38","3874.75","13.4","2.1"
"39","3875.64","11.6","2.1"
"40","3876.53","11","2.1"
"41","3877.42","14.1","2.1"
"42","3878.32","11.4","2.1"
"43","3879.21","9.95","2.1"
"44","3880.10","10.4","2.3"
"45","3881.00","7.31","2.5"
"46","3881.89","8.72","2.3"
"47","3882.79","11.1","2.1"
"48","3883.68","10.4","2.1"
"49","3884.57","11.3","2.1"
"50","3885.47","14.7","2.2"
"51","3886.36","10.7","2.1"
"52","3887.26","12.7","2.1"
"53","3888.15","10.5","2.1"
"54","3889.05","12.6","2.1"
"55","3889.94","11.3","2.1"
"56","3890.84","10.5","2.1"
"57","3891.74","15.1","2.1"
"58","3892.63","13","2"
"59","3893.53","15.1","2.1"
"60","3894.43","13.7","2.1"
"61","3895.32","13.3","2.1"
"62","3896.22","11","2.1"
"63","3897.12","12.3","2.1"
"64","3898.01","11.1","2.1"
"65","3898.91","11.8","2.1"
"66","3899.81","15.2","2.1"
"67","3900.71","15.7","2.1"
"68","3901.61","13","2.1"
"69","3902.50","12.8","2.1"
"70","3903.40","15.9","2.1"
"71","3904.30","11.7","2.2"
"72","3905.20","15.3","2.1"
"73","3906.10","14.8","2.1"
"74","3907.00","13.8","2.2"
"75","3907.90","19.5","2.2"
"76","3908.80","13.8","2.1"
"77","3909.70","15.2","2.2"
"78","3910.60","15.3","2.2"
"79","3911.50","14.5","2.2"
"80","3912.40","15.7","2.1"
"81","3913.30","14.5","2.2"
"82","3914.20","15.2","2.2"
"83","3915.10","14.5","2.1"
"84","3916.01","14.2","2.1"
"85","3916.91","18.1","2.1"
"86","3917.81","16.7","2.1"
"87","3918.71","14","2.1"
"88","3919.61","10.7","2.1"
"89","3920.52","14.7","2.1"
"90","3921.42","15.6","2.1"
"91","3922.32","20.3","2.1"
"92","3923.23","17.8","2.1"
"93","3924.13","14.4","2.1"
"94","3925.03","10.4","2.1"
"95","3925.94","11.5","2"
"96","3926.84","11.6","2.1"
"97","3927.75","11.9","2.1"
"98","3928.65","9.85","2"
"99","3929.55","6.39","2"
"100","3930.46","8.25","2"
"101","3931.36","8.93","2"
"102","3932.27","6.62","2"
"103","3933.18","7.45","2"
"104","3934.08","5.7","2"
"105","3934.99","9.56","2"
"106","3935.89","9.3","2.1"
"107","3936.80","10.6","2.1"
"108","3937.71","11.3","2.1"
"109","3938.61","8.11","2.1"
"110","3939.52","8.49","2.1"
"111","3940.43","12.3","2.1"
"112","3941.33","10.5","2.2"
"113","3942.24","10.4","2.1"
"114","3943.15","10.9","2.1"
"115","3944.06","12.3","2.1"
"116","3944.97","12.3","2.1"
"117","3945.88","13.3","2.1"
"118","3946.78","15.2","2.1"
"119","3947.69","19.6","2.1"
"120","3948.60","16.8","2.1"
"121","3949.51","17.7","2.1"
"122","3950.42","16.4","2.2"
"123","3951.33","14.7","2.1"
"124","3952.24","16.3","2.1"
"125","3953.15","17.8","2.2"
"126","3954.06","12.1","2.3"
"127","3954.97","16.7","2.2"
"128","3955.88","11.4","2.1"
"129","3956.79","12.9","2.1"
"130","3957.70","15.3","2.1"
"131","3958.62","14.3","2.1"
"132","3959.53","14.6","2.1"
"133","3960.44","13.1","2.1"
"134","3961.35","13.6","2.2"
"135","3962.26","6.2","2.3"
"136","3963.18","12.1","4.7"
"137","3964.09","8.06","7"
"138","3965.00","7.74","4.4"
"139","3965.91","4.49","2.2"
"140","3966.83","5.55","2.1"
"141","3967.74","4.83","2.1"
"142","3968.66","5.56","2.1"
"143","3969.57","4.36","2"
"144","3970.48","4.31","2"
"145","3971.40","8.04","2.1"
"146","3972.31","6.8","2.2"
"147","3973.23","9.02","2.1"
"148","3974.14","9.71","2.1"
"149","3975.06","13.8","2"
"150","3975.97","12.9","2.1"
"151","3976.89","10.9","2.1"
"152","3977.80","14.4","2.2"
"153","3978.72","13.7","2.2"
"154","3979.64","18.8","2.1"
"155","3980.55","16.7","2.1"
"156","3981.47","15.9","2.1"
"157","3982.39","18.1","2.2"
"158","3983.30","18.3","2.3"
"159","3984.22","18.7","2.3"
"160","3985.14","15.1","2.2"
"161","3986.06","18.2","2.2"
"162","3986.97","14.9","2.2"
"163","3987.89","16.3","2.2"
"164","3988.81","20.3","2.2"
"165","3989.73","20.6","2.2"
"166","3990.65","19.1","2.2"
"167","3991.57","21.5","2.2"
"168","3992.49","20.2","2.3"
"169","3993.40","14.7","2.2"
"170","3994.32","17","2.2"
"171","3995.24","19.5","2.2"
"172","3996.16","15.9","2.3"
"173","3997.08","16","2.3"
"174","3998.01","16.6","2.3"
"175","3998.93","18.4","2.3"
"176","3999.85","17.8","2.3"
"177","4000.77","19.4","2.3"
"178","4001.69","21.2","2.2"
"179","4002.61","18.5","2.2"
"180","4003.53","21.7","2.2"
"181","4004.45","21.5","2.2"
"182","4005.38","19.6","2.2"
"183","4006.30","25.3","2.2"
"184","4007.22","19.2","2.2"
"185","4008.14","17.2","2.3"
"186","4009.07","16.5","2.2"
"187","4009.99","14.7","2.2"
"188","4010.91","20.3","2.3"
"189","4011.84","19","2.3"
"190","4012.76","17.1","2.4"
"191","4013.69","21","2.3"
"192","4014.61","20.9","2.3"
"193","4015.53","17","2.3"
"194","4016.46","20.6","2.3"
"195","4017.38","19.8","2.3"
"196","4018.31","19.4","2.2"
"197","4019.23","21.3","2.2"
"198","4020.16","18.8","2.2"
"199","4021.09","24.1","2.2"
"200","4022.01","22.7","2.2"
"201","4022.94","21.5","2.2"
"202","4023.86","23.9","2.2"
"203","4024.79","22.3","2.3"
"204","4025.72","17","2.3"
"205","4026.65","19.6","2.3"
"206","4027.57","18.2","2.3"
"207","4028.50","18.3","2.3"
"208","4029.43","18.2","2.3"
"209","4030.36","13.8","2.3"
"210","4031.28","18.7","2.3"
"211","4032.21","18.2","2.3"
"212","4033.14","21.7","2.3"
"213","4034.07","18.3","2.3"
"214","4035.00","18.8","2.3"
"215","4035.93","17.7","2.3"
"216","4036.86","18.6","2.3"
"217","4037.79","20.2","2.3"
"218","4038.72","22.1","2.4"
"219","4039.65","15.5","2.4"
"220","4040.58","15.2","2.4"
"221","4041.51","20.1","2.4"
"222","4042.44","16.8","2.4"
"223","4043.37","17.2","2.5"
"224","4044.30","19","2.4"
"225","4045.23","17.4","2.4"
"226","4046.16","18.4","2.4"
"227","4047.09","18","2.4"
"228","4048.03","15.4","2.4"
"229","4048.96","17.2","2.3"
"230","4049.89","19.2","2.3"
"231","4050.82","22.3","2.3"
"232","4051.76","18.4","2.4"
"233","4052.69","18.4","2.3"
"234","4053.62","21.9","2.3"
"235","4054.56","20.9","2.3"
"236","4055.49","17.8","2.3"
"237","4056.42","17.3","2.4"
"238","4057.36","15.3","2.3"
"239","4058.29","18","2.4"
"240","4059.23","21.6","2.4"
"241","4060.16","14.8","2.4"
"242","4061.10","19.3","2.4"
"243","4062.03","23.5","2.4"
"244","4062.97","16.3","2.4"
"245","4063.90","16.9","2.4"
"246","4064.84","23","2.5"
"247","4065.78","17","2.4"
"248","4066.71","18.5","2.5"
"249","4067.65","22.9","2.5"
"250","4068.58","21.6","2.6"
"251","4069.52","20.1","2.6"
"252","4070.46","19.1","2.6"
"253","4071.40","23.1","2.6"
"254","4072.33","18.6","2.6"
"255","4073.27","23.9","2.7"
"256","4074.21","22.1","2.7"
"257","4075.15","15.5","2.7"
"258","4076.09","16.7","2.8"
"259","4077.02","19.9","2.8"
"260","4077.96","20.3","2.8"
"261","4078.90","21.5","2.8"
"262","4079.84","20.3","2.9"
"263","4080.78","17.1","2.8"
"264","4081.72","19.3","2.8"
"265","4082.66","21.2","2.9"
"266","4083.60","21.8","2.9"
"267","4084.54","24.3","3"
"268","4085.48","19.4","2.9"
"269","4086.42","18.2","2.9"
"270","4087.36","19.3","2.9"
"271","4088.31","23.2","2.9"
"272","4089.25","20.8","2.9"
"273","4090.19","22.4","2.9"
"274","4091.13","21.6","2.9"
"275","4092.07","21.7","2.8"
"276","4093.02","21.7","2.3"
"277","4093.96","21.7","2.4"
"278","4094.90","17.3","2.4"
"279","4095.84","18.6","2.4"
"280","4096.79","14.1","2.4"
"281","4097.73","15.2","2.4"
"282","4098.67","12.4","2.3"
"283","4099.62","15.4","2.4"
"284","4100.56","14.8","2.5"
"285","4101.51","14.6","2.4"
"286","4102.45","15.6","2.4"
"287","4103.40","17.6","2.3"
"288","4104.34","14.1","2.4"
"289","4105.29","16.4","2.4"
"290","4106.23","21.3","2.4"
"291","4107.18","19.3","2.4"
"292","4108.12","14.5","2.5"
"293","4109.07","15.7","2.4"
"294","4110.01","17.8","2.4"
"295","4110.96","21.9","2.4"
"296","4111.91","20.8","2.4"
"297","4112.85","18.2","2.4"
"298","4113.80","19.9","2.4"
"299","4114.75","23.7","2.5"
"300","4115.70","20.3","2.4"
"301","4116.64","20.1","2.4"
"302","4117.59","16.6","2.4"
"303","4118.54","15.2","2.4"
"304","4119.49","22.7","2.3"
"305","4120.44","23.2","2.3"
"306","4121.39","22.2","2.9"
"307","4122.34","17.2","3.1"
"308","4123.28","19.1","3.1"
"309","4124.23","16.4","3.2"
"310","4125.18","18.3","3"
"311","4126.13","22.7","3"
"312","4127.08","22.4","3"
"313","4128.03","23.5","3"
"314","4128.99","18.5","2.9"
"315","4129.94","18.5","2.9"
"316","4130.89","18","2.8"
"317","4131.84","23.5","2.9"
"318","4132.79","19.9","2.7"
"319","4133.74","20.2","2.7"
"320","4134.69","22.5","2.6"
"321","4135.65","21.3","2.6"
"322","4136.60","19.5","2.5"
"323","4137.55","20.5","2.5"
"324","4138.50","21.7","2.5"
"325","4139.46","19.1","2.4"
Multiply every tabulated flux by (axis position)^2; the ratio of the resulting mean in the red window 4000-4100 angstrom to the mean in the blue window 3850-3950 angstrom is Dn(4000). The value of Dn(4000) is 1.66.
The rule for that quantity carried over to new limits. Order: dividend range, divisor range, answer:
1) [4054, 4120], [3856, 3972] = 1.69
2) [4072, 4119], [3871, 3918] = 1.60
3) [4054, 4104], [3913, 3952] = 1.64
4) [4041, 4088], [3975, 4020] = 1.10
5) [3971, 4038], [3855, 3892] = 1.61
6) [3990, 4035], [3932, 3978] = 1.78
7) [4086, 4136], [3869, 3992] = 1.64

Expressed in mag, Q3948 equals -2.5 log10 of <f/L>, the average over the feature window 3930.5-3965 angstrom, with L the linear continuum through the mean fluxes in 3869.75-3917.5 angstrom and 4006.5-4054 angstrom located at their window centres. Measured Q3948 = 0.26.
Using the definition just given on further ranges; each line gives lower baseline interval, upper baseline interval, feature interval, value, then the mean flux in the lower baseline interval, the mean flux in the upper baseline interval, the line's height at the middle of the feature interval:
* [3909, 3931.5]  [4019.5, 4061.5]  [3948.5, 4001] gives 0.15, 13.7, 18.9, 16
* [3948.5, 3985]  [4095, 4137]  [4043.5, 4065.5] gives -0.16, 12.3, 18.7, 16.1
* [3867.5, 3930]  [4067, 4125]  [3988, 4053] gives -0.13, 13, 19.2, 16.8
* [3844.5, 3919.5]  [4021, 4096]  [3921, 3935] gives 0.30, 12.8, 19.5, 14.6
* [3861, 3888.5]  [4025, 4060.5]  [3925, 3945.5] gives 0.41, 11.8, 18.3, 14.2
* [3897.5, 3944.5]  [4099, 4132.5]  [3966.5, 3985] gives 0.24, 12.7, 18.8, 14.4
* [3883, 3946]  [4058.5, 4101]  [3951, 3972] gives 0.34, 12.6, 19.5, 14.6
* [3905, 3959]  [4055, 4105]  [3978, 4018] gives -0.17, 13.2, 19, 15.8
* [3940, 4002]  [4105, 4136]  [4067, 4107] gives -0.04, 14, 19.8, 18.5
